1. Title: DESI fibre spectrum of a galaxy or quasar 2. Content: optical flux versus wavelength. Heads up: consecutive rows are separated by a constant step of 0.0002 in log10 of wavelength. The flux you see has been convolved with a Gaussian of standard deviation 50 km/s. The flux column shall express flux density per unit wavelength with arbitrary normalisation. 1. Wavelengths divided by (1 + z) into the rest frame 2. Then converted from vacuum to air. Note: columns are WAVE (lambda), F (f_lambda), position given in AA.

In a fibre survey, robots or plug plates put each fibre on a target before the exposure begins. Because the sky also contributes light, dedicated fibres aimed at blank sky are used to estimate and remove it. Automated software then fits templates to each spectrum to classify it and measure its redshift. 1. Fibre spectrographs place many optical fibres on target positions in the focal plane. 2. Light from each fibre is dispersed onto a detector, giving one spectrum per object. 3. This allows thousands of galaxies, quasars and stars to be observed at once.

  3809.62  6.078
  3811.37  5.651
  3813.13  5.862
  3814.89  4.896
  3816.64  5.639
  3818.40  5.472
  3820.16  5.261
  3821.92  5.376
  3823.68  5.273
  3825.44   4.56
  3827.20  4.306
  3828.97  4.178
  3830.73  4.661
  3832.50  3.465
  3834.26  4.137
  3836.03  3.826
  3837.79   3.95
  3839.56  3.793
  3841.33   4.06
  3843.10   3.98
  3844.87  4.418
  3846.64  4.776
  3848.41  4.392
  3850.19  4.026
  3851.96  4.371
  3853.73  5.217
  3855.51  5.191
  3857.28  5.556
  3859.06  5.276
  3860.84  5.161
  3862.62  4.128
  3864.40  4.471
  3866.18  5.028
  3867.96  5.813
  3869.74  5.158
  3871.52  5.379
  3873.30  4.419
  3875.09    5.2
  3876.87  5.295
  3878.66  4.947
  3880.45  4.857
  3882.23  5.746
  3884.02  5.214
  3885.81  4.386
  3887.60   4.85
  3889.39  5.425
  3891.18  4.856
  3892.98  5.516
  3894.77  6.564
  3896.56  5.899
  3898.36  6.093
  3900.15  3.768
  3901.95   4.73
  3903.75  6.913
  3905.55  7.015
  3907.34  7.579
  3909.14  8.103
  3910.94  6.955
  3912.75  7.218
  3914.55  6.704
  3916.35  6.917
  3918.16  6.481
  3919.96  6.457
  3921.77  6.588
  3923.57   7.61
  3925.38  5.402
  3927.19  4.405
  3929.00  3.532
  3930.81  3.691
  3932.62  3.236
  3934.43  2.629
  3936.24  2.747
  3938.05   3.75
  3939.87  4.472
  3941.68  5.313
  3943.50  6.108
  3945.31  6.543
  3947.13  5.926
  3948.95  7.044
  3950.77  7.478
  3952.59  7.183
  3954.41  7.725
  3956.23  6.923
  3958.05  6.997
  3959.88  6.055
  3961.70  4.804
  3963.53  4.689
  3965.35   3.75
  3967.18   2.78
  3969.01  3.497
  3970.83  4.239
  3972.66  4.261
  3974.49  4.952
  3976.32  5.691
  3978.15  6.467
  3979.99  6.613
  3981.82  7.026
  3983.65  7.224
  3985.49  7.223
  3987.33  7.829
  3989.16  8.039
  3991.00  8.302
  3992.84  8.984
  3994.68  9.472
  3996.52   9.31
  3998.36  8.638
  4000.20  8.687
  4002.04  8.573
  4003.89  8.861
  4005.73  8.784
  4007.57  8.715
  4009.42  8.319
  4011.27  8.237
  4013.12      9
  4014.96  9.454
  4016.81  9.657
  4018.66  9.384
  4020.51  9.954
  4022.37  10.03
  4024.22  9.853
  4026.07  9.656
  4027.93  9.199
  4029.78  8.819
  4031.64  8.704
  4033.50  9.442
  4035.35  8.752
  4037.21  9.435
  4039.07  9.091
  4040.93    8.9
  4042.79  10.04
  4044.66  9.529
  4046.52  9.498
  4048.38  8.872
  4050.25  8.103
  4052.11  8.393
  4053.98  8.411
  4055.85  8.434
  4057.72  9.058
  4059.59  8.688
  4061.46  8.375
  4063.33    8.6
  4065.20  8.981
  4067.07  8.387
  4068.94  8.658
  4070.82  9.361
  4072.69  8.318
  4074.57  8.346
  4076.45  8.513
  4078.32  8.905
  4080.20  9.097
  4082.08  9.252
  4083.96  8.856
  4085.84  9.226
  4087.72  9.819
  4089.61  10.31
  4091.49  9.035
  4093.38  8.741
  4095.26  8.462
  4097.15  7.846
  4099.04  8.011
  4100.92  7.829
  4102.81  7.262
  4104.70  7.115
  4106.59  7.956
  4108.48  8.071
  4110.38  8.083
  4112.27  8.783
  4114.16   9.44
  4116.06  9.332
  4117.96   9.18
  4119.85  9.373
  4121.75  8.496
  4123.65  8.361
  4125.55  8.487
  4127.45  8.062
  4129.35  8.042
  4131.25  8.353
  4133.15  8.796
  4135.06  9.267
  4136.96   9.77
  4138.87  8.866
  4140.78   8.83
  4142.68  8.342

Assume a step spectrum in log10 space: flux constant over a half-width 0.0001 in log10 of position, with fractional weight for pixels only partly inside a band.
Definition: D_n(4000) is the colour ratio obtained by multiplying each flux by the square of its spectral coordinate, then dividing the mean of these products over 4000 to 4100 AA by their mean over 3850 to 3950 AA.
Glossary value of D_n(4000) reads 1.79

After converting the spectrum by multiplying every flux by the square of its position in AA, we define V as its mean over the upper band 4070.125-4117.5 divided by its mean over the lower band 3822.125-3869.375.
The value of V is 2.1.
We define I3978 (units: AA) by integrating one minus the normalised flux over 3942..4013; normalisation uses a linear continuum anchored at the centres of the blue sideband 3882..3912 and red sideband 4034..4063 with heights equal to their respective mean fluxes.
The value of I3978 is 5.8 AA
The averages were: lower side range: 5.87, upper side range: 8.91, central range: 6.91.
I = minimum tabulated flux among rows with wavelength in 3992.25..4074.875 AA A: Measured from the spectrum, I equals 8.103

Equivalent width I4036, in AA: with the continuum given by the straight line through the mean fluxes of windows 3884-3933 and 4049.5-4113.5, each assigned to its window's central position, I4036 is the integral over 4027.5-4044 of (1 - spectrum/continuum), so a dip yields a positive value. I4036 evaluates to -2.76 AA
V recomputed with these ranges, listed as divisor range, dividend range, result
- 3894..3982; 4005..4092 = 1.69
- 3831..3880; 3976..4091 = 2.06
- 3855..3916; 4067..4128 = 1.72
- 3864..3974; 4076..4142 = 1.75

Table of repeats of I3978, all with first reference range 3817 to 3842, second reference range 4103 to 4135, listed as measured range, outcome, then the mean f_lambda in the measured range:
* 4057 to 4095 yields -4.9 AA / 8.92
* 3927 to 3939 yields 5.1 AA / 3.37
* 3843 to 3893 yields 0.7 AA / 4.94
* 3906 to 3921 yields -3.8 AA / 7.05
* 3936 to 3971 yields 4.0 AA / 5.48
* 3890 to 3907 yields -1.0 AA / 5.76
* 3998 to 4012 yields -3.4 AA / 8.61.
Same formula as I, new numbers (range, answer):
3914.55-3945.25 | 2.629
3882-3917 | 3.768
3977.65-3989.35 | 6.467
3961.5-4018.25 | 2.78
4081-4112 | 7.115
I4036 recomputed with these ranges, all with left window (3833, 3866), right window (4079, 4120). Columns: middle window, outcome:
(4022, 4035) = -3.2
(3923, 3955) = 4.2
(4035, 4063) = -3.9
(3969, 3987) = 2.0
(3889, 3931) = -4.4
